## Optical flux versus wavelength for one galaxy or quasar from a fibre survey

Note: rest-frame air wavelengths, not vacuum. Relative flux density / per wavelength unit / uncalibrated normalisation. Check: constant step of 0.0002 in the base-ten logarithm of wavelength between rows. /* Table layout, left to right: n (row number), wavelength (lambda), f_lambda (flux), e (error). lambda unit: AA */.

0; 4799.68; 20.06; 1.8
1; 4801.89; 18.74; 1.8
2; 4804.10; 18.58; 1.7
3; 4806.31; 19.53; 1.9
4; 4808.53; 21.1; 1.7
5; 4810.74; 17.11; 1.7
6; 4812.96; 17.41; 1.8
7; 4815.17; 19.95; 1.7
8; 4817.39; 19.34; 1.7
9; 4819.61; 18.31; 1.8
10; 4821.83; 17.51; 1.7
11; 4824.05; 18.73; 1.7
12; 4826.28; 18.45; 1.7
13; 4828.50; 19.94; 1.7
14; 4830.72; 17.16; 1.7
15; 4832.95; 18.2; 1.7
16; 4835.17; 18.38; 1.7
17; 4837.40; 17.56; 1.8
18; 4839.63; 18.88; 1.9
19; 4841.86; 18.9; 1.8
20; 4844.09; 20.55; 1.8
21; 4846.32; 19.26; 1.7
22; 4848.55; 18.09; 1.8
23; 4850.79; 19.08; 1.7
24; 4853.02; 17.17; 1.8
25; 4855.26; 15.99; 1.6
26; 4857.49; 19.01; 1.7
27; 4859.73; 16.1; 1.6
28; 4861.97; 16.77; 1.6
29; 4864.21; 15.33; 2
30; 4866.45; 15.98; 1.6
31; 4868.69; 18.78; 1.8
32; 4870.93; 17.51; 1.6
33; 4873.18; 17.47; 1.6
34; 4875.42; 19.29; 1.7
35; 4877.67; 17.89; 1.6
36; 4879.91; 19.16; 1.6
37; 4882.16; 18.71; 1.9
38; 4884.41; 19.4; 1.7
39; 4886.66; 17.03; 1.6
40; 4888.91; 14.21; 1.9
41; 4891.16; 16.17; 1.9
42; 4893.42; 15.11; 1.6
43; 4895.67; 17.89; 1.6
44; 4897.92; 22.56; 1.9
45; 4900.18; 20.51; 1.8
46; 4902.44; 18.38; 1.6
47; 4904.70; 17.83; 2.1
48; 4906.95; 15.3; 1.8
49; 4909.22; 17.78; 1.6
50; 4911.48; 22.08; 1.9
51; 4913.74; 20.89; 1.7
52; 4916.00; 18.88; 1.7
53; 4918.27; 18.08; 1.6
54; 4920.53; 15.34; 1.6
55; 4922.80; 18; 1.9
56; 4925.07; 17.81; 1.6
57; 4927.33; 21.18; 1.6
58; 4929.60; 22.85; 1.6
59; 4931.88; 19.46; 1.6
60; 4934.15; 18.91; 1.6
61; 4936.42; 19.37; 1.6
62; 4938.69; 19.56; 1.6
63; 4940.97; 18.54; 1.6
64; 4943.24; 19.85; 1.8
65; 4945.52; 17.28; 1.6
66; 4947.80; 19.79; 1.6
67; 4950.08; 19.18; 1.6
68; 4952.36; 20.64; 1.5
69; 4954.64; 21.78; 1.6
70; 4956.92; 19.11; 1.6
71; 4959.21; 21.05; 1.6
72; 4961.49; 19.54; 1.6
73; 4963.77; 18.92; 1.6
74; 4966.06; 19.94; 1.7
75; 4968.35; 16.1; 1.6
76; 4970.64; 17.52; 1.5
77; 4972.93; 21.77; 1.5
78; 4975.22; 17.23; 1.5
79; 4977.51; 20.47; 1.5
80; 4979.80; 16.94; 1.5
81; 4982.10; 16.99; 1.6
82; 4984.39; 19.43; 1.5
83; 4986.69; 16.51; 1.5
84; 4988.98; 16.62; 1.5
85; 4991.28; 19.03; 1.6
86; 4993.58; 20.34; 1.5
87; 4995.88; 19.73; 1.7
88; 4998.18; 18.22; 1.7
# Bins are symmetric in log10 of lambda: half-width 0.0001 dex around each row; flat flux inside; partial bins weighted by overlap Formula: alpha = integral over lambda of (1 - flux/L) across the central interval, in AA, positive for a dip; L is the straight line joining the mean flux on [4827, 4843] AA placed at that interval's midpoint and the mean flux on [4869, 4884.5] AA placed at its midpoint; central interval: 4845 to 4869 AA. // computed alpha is 1.4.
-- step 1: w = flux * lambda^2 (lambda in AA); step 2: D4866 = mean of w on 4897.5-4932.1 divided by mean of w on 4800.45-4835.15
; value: 1.06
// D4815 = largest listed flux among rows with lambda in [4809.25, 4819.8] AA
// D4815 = 19.95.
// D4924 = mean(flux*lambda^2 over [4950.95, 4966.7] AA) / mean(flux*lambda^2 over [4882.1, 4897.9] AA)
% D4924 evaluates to 1.20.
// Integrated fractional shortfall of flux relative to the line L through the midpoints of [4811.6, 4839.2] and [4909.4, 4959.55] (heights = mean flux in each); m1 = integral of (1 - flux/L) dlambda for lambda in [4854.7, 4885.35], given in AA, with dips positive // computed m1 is 1.9 AA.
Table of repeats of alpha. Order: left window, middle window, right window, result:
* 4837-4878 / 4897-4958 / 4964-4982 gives -3.5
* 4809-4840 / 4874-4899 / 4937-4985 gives 1.1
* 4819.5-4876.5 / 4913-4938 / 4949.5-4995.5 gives -0.7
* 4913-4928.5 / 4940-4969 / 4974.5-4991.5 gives -2.0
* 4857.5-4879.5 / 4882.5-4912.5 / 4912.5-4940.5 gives 0.4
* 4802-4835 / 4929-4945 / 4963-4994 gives -1.0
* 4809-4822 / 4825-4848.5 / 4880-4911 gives -0.5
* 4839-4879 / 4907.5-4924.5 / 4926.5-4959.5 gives 0.6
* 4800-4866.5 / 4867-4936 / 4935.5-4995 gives 0.7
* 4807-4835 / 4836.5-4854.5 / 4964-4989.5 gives -0.1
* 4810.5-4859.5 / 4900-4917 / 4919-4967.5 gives 0.2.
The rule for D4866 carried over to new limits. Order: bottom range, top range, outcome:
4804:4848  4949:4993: 1.07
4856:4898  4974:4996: 1.09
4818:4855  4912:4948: 1.08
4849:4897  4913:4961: 1.15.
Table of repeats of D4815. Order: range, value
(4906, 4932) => 22.85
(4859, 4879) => 19.29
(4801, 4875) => 21.1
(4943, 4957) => 21.78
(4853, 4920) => 22.56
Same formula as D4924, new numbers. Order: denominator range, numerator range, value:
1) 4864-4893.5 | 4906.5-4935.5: 1.11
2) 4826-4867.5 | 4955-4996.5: 1.10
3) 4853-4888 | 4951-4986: 1.13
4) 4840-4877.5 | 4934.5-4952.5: 1.11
